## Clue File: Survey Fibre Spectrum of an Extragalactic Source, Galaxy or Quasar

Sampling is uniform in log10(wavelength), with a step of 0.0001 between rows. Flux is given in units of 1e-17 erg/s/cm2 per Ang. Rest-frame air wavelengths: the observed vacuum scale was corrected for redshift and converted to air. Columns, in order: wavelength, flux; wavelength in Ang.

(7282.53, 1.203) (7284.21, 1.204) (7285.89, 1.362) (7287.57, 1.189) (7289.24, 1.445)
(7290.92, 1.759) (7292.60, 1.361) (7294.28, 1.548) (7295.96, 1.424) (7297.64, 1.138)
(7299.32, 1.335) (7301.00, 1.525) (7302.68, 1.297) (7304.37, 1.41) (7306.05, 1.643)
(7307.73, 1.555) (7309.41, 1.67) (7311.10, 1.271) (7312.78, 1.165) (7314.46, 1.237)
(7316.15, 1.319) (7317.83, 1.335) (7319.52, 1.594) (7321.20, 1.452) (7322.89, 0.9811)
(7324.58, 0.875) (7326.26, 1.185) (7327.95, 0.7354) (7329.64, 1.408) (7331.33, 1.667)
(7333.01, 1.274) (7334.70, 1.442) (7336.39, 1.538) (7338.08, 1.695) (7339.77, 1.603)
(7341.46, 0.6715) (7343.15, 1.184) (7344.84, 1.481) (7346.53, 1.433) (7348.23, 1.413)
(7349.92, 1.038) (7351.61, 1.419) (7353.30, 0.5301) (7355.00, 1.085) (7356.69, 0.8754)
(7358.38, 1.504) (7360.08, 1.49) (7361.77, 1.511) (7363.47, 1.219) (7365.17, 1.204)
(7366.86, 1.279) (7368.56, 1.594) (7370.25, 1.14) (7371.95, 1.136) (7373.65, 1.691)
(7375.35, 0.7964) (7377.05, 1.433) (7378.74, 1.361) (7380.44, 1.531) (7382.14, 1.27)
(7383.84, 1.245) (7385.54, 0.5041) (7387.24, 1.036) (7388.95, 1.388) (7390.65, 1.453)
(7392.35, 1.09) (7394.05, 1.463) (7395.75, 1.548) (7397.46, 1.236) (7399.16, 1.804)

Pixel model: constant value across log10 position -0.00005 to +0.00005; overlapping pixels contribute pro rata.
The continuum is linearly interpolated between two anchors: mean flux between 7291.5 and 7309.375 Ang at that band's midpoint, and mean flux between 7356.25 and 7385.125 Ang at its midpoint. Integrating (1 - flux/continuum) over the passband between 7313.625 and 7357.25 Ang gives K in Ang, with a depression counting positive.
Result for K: 3.9 Ang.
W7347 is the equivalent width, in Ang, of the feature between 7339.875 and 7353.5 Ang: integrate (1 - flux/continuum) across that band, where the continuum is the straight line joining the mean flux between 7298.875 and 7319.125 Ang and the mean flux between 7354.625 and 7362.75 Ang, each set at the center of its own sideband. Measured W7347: 1.31 Ang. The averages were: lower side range 1.4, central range 1.2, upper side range 1.3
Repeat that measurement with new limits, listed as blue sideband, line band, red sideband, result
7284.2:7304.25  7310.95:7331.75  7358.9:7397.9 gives 1.8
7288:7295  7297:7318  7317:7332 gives 0.0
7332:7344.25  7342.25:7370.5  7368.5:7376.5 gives 0.7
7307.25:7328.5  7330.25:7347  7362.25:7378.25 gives -1.7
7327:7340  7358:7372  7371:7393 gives -0.6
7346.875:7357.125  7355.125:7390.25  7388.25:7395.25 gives -1.1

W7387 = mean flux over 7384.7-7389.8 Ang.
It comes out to 0.976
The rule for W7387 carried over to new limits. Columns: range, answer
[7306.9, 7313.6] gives 1.42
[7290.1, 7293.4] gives 1.56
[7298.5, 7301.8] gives 1.43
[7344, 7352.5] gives 1.35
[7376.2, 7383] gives 1.4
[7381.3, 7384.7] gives 1.26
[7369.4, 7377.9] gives 1.24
